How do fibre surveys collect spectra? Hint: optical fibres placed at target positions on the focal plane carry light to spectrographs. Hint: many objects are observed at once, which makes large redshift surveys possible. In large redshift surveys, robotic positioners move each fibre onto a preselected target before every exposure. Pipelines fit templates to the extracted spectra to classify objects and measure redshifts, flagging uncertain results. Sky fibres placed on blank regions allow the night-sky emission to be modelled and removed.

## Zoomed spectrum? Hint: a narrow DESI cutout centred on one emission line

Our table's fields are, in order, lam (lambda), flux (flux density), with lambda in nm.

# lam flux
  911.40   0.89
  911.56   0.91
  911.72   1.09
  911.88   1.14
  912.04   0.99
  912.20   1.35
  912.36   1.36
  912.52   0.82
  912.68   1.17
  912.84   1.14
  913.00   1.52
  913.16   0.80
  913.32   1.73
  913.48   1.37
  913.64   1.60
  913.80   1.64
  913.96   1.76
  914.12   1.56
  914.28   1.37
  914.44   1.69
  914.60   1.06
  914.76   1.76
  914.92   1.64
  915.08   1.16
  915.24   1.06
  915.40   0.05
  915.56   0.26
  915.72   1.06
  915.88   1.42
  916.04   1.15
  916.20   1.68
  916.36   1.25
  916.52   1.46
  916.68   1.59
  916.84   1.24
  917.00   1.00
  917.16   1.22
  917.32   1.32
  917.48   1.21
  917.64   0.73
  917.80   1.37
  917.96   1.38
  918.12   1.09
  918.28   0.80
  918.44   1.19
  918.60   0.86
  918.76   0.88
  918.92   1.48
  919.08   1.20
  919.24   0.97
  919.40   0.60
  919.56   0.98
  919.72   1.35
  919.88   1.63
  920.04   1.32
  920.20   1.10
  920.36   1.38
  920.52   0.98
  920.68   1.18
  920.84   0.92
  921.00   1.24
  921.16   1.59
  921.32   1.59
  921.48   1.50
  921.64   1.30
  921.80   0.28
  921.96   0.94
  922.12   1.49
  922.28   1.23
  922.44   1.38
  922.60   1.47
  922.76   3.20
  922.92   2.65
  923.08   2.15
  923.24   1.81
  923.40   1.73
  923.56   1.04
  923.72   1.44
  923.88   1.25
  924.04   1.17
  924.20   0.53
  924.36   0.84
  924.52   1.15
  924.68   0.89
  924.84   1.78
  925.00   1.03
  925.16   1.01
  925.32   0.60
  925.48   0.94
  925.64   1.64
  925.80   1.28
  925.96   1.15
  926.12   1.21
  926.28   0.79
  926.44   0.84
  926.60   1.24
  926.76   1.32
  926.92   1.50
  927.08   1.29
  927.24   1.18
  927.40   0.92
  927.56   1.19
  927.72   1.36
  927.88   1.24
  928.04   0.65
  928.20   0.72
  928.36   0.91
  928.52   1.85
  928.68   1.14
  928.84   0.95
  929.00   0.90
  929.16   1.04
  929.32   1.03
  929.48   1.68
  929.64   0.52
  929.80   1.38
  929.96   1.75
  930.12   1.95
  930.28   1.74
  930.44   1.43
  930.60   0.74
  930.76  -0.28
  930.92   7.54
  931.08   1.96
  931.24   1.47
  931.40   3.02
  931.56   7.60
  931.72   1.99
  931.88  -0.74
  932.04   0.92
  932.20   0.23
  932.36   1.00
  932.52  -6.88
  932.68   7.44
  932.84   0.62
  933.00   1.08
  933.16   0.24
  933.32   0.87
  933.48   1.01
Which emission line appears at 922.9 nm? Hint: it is [O III]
